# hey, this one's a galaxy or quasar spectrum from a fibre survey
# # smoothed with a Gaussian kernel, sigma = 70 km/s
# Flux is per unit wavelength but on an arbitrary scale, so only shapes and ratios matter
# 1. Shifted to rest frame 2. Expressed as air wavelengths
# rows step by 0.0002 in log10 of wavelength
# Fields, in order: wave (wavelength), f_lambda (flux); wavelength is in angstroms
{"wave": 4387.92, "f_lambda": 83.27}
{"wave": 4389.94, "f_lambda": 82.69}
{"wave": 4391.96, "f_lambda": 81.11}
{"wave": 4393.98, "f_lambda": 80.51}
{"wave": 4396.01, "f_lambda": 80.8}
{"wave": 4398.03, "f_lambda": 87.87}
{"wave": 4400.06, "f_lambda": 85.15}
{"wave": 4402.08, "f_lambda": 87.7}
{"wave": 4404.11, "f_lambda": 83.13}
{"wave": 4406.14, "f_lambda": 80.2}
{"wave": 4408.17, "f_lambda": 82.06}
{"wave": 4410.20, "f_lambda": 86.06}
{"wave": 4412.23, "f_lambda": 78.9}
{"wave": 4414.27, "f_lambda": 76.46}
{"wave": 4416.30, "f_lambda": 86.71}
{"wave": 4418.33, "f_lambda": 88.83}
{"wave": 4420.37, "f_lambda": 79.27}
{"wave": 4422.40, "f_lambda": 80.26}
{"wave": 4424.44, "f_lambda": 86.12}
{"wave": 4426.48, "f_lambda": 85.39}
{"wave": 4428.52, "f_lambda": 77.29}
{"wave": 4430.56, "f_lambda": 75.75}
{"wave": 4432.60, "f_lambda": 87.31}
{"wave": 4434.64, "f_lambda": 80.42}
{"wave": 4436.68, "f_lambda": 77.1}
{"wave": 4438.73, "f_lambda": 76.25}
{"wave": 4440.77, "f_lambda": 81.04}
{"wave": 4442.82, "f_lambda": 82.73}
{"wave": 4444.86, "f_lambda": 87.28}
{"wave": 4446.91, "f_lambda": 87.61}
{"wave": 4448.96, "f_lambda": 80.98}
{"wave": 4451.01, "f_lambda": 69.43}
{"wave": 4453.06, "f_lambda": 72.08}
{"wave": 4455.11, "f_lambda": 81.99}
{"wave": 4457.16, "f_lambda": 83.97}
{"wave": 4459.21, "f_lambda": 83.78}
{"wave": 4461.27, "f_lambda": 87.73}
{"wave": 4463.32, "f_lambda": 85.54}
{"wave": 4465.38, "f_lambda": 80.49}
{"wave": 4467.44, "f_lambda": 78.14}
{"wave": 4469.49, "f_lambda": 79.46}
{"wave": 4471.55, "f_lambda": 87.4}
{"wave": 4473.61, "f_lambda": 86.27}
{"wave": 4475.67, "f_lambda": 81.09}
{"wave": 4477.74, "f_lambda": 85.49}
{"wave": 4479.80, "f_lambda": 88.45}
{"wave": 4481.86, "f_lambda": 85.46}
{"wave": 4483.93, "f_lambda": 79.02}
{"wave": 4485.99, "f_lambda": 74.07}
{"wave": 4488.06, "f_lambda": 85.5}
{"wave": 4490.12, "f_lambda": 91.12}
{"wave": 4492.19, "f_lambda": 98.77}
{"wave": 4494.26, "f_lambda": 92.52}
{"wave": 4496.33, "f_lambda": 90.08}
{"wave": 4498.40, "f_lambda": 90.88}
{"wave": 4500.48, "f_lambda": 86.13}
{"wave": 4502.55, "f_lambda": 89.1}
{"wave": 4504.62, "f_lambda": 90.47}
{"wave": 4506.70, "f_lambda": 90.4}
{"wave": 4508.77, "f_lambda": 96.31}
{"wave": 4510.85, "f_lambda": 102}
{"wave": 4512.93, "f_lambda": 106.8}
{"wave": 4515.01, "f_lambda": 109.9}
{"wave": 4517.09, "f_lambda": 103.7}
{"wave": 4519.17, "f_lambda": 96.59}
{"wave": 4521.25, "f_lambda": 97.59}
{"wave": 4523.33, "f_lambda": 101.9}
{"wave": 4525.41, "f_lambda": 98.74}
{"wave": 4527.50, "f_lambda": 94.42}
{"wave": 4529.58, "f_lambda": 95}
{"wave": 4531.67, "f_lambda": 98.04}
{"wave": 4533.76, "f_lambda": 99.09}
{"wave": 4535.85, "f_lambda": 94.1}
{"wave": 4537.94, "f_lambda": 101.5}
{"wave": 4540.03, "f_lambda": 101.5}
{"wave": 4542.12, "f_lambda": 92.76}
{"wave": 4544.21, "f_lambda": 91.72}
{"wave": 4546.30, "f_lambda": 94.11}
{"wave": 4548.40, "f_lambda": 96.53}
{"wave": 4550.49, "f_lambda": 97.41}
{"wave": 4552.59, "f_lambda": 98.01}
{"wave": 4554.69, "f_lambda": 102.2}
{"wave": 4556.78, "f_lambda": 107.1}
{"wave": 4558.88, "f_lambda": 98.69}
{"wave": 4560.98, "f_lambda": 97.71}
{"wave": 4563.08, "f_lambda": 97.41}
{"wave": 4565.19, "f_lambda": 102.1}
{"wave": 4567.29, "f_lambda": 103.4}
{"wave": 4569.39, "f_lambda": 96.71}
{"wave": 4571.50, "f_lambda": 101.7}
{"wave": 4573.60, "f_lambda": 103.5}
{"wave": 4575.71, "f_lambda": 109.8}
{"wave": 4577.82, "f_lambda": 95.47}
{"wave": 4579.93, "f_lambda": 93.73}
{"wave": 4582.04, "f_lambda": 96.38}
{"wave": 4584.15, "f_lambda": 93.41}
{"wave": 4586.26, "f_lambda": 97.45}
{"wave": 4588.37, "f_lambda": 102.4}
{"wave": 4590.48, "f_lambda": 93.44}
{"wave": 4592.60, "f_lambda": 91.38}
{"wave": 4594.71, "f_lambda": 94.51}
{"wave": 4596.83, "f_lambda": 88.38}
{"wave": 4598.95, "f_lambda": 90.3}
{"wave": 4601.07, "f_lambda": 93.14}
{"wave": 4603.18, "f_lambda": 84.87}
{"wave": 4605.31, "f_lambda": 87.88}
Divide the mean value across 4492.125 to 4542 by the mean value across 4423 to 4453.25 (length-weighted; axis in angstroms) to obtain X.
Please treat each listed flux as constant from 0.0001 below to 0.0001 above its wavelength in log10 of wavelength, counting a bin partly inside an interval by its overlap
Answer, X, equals 1.2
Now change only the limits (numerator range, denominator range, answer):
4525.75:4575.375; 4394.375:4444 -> 1.20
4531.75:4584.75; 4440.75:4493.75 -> 1.18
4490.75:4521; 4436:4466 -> 1.18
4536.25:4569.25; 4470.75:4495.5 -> 1.14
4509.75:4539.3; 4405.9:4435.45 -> 1.22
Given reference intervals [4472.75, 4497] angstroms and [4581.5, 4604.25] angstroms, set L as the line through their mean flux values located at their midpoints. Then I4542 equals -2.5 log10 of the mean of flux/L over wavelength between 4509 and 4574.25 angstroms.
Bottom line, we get -0.11 mag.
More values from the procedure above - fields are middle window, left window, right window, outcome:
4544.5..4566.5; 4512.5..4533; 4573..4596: 0.00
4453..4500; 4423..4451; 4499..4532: 0.05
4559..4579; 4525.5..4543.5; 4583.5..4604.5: -0.07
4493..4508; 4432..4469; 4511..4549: 0.02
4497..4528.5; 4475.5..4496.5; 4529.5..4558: -0.06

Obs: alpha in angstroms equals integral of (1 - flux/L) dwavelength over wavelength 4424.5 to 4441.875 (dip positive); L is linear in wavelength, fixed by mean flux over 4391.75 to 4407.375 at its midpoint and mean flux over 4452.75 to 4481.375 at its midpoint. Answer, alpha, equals 0.61 angstroms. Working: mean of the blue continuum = 83.4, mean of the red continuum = 83.3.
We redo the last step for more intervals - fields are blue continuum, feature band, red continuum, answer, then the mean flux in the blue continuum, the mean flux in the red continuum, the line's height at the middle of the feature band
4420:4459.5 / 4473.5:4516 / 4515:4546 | 0.3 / 80.8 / 98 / 91.2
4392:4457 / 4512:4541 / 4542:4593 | -2.0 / 81.7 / 98.4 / 93.6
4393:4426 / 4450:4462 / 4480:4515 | 1.1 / 83.2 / 91.1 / 87.3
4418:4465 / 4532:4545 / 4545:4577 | 0.0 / 81.5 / 100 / 96.8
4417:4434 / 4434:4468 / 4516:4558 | 2.0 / 82.6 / 98.1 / 86.1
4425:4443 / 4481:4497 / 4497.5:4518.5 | 0.9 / 80.4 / 96.6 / 92.4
